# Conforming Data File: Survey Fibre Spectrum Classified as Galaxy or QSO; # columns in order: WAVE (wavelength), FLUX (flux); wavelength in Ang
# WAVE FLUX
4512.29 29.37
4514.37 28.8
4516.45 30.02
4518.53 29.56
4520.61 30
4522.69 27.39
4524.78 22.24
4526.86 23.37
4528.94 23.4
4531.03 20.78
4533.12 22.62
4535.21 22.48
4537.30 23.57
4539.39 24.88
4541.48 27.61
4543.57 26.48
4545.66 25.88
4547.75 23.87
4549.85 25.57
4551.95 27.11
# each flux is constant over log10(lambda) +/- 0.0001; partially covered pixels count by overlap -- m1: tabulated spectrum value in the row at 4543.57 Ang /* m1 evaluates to 26.48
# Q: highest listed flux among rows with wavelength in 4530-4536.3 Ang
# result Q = 22.62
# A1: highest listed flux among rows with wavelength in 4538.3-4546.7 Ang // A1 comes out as 27.61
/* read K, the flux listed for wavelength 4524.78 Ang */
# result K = 22.24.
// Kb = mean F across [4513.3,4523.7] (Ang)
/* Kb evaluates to 29.2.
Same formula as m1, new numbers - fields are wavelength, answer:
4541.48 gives 27.61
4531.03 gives 20.78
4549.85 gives 25.57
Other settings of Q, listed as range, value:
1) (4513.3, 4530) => 30.02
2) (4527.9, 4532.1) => 23.4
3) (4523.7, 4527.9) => 23.37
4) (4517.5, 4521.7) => 30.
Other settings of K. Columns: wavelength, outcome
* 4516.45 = 30.02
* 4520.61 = 30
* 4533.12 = 22.62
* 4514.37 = 28.8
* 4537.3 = 23.57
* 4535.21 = 22.48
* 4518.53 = 29.56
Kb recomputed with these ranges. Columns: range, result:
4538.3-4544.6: 26.3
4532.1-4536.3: 22.5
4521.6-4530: 24.1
